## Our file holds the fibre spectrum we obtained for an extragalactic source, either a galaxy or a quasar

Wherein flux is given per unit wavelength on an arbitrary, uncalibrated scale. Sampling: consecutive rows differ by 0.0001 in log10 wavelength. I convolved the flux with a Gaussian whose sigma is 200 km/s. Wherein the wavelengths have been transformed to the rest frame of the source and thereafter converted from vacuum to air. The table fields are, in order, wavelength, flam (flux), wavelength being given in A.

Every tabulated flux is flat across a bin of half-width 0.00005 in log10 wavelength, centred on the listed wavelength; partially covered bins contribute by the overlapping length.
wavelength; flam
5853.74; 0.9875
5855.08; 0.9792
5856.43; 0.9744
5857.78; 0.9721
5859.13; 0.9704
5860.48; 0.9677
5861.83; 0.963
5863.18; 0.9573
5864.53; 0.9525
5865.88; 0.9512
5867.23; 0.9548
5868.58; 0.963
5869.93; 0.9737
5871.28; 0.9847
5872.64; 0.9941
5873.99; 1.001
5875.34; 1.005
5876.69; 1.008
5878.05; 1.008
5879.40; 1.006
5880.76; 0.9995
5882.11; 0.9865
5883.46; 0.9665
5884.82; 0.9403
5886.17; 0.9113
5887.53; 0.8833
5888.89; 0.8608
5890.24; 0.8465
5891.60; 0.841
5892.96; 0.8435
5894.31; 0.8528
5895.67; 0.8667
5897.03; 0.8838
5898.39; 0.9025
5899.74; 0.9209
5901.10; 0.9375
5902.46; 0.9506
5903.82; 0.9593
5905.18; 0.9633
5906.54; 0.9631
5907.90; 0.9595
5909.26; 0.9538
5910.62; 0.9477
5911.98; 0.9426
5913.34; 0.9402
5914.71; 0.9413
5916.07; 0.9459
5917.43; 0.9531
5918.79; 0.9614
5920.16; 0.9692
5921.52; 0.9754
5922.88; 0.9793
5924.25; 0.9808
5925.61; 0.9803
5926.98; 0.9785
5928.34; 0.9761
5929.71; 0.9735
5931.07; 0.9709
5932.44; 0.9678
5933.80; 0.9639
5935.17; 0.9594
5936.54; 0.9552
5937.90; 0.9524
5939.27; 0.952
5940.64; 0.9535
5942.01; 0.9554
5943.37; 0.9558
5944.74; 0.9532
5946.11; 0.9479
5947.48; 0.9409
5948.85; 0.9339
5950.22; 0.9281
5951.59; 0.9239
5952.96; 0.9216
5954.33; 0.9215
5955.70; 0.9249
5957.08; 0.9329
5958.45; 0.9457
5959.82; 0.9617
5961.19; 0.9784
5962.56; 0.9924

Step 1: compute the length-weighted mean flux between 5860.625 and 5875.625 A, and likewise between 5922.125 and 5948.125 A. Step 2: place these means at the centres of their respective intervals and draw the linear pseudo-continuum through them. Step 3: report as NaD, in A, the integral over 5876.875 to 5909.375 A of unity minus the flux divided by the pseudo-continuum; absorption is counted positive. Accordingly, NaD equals 1.43 A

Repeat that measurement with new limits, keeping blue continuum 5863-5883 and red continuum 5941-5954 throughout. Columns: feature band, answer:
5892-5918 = 1.0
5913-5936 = -0.3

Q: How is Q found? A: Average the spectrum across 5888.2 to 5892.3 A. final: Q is 0.848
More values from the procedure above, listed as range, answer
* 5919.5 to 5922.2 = 0.974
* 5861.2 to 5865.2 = 0.958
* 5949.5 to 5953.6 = 0.925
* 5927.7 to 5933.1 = 0.971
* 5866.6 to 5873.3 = 0.974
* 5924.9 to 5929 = 0.979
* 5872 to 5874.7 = 1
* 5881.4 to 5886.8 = 0.953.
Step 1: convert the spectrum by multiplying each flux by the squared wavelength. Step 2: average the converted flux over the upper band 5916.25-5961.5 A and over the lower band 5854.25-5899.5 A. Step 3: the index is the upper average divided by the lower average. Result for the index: 1.0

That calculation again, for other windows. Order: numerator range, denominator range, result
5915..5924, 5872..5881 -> 0.98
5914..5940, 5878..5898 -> 1.07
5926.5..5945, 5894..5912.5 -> 1.05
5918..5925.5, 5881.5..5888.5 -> 1.06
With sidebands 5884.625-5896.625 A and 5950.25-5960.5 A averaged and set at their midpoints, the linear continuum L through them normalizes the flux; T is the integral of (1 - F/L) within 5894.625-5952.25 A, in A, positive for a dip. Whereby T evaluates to -3.1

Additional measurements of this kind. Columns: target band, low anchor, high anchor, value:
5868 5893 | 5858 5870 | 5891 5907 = -0.4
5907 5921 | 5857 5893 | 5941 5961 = -0.1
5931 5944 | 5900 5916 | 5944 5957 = -0.3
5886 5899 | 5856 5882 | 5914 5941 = 1.4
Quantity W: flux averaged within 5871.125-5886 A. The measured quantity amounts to 0.988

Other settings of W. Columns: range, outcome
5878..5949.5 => 0.943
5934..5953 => 0.946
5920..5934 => 0.975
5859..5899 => 0.941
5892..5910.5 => 0.92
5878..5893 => 0.924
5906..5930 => 0.962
